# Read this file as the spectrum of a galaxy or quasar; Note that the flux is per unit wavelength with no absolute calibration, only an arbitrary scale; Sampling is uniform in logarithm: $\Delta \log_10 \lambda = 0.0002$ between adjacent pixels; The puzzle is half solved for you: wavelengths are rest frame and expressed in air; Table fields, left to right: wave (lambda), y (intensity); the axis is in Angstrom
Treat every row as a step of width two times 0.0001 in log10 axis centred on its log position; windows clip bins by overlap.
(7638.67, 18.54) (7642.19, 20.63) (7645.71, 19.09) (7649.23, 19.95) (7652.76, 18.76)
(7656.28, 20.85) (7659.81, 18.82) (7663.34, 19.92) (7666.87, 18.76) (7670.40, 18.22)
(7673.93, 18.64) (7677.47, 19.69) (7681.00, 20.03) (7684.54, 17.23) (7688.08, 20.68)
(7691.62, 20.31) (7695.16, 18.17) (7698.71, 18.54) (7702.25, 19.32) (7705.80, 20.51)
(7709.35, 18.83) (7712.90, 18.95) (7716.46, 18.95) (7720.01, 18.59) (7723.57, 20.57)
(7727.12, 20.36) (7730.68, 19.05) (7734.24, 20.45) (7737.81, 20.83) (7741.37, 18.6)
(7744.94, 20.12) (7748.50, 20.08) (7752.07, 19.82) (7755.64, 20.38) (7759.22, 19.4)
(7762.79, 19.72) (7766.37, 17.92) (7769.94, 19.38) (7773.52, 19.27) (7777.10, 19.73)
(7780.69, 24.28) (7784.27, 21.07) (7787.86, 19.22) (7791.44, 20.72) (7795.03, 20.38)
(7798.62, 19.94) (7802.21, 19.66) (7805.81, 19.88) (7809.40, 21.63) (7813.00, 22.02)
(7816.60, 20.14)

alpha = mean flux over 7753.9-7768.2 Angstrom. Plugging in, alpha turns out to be 19.4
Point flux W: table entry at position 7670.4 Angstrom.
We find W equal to 18.22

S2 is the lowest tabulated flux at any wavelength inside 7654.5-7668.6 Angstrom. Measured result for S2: 18.76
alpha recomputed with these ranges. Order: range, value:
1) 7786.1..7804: 20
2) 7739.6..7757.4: 19.8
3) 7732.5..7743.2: 19.9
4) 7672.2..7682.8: 19.4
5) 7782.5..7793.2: 20.3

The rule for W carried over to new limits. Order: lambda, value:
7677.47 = 19.69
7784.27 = 21.07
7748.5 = 20.08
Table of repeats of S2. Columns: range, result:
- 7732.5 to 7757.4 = 18.6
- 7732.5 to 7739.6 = 20.45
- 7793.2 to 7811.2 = 19.66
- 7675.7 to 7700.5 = 17.23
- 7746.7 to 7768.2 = 17.92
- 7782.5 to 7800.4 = 19.22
